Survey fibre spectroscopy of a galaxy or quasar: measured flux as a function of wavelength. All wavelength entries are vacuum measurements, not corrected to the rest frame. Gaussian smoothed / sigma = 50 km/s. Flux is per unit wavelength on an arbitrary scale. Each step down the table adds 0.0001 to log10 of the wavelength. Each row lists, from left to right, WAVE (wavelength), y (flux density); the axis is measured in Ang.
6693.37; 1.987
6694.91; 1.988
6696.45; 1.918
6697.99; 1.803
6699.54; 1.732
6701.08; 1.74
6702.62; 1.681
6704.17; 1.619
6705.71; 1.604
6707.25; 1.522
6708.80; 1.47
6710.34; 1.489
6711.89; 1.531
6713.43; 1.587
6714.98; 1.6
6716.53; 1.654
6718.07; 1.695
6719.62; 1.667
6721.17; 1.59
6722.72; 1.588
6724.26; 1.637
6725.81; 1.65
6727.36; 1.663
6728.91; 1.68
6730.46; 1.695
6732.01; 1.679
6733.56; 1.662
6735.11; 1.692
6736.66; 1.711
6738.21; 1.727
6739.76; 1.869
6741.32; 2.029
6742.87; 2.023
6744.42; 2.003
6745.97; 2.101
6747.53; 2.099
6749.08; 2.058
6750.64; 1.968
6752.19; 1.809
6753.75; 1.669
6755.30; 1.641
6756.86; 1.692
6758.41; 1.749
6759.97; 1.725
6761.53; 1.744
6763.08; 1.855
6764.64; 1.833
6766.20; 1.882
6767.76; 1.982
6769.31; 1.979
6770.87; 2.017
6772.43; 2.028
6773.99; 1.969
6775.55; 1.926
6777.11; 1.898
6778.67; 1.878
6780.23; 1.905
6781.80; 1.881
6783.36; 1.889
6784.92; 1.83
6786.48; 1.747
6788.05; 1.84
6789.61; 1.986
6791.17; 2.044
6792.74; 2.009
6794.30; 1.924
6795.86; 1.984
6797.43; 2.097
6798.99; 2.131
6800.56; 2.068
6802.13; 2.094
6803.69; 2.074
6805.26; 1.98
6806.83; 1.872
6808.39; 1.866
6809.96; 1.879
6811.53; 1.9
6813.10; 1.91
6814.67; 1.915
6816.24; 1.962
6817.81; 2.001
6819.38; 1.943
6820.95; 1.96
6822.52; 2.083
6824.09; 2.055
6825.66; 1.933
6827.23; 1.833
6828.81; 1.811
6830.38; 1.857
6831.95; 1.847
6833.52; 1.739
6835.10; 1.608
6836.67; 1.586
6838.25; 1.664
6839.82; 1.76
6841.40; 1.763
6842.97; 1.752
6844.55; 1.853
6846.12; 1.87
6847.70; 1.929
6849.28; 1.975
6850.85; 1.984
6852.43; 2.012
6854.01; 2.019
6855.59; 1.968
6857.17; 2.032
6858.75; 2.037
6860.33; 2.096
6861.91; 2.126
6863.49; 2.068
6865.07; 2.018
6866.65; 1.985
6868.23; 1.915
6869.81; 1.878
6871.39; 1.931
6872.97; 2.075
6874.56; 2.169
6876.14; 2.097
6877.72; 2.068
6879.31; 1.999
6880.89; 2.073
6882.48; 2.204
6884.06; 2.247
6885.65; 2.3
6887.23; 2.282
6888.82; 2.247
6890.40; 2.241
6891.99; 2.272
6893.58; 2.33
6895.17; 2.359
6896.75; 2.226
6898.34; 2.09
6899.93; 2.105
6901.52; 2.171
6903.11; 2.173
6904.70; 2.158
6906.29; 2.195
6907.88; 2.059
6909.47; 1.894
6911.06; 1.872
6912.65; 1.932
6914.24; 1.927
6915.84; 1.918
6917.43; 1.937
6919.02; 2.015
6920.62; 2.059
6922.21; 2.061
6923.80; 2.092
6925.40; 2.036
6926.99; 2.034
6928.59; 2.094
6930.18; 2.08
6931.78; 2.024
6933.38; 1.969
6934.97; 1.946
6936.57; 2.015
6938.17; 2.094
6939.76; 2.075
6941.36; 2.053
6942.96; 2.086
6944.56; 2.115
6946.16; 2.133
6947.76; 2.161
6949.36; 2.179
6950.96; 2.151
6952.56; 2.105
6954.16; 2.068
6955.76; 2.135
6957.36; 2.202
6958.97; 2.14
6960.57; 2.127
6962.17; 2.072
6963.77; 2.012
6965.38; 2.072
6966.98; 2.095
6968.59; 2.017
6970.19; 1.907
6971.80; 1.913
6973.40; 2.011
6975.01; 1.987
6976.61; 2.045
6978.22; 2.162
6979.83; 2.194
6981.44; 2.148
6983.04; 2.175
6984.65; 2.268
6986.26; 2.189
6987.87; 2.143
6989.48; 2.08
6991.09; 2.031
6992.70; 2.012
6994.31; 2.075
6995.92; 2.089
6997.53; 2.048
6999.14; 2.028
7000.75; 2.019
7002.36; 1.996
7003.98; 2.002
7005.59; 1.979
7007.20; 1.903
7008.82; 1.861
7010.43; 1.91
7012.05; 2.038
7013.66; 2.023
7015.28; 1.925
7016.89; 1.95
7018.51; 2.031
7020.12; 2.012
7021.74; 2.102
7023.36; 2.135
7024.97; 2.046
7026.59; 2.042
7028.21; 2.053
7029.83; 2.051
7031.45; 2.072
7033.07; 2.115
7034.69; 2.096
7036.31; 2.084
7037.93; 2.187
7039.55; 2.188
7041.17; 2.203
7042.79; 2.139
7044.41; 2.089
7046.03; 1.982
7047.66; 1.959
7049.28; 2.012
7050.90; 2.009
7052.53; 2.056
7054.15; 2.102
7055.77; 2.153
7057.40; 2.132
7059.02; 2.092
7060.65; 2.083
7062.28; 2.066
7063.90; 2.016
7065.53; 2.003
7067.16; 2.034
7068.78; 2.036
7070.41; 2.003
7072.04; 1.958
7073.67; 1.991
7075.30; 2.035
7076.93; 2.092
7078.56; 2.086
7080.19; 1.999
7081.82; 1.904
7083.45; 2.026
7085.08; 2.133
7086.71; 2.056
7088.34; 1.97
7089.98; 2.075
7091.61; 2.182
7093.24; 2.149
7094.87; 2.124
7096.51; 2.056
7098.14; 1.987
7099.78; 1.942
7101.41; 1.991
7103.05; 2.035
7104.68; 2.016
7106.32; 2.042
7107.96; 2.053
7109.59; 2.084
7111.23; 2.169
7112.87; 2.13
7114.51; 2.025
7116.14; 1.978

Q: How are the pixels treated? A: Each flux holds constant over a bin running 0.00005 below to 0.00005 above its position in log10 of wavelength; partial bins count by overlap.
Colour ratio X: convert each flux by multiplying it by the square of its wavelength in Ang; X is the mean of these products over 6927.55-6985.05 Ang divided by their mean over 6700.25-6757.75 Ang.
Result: 1.3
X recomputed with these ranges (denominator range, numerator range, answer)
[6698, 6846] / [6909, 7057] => 1.19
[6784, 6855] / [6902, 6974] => 1.11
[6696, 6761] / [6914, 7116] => 1.29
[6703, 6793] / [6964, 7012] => 1.22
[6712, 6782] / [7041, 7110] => 1.25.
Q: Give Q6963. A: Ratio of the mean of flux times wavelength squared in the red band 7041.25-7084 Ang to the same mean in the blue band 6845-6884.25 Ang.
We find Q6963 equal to 1.1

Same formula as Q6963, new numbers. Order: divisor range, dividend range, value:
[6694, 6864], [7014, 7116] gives 1.21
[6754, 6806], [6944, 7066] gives 1.15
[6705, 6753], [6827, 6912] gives 1.21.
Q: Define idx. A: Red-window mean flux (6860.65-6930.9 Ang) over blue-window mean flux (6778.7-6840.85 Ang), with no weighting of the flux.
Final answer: 1.10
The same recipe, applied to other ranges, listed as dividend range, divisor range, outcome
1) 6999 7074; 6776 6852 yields 1.07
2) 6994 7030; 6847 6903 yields 0.96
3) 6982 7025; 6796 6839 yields 1.07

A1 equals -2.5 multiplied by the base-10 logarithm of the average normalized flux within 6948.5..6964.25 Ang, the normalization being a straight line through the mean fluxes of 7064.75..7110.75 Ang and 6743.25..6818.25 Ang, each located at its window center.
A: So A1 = -0.07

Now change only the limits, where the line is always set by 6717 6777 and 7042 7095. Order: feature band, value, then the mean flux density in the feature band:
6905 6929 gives -0.04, 2.01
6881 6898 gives -0.18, 2.26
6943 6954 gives -0.09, 2.13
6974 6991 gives -0.08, 2.13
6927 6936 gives -0.04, 2.02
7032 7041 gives -0.06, 2.14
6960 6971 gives -0.03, 2.04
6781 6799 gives -0.05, 1.94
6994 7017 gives 0.01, 1.99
